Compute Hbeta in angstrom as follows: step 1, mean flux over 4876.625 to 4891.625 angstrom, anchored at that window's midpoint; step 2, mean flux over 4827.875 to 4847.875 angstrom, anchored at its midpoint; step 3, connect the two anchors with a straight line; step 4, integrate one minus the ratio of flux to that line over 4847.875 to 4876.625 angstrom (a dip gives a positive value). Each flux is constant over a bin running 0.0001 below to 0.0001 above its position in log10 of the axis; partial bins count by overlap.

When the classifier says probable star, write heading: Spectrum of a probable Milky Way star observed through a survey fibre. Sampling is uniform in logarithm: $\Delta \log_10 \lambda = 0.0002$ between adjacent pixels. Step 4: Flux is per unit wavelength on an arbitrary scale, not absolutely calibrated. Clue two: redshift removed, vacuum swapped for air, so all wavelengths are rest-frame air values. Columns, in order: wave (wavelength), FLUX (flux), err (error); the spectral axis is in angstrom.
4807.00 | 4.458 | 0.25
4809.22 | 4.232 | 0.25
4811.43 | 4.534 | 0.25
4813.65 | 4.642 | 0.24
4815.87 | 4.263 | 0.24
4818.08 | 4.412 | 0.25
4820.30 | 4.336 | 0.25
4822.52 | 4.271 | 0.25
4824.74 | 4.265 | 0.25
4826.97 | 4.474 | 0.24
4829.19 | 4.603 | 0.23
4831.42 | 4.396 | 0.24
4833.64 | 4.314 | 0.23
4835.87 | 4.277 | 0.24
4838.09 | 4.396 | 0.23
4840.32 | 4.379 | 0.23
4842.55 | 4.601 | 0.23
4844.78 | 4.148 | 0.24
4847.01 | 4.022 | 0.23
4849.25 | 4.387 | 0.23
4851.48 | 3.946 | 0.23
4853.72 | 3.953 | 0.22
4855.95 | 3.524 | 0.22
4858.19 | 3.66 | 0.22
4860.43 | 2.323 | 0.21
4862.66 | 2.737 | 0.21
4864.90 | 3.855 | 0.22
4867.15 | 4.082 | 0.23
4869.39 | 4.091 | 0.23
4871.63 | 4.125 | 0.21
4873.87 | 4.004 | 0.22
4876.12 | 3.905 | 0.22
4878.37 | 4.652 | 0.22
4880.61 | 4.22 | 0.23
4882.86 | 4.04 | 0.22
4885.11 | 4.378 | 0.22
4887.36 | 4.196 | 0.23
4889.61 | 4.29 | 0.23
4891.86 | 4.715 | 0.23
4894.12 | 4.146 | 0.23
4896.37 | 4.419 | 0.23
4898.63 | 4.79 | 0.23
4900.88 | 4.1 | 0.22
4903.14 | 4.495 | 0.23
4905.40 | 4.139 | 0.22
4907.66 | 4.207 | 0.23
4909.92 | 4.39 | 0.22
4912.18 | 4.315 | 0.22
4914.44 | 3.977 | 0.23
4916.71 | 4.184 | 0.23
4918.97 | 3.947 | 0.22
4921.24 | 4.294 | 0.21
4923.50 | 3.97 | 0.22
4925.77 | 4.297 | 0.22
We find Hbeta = 3.93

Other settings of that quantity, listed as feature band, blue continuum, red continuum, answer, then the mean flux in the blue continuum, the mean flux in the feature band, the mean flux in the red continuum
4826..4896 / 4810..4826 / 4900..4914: 3.8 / 4.39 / 4.09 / 4.26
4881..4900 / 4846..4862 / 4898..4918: -1.3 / 3.66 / 4.36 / 4.27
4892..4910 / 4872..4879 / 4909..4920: -0.9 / 4.14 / 4.35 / 4.16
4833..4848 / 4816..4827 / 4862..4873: -0.7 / 4.33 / 4.31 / 3.83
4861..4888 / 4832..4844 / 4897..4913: 2.4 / 4.39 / 3.99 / 4.35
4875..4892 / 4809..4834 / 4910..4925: -0.2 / 4.4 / 4.28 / 4.14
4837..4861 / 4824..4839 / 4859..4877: 0.4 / 4.39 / 3.97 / 3.64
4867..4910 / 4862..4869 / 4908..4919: -3.9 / 3.66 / 4.27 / 4.19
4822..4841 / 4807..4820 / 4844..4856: -0.7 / 4.42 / 4.38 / 4.03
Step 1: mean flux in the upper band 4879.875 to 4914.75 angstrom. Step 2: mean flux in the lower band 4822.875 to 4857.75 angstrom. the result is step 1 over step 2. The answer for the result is 1.02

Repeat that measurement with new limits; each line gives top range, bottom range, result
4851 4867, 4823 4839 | 0.79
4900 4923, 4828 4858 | 1.00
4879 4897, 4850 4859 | 1.13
